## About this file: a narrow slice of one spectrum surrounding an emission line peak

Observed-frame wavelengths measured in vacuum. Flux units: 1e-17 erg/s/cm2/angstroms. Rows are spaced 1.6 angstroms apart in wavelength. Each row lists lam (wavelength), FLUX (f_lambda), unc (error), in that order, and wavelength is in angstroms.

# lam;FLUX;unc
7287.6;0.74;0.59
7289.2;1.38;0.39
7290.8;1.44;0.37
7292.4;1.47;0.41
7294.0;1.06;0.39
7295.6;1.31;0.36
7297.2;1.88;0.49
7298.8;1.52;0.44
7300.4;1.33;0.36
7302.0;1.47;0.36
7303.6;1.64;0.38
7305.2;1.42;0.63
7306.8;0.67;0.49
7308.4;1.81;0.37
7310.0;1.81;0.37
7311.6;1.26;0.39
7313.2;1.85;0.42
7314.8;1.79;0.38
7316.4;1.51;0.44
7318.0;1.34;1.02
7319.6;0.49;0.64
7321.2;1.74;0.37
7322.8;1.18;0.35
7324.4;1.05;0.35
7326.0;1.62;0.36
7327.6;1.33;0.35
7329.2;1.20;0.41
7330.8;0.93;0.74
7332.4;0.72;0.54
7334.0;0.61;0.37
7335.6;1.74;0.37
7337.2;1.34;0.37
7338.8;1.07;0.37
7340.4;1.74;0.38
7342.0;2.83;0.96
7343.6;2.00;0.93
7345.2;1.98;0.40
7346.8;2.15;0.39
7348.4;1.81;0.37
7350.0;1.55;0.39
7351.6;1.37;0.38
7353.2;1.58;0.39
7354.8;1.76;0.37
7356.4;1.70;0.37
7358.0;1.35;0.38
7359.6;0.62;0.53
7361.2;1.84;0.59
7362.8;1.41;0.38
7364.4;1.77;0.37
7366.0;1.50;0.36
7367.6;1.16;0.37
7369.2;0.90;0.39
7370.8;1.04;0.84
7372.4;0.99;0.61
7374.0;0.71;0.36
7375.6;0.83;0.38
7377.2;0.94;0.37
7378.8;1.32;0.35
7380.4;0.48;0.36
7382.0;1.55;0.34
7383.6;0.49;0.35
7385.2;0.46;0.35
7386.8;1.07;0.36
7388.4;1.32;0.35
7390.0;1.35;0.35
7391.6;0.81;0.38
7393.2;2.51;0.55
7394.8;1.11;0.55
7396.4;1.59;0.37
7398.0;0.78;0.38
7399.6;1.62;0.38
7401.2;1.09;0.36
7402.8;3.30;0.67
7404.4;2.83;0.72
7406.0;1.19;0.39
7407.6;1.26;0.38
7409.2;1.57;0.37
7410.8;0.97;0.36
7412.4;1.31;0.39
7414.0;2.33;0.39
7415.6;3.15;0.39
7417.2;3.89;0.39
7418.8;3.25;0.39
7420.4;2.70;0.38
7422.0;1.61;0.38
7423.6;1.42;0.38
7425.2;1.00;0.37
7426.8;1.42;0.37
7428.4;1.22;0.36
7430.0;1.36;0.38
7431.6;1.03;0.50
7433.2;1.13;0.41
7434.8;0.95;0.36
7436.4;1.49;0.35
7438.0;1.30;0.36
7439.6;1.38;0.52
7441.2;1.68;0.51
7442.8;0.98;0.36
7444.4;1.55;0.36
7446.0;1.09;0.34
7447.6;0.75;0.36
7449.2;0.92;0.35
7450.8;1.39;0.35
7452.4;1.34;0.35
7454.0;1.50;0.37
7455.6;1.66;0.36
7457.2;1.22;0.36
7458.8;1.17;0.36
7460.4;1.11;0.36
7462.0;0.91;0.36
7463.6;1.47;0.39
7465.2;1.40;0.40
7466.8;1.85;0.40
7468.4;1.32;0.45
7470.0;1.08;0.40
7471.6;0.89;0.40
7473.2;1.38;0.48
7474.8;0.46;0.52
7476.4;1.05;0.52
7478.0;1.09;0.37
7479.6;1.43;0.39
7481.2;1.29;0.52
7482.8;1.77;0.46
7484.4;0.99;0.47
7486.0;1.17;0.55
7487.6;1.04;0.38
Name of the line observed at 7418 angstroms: [O III]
